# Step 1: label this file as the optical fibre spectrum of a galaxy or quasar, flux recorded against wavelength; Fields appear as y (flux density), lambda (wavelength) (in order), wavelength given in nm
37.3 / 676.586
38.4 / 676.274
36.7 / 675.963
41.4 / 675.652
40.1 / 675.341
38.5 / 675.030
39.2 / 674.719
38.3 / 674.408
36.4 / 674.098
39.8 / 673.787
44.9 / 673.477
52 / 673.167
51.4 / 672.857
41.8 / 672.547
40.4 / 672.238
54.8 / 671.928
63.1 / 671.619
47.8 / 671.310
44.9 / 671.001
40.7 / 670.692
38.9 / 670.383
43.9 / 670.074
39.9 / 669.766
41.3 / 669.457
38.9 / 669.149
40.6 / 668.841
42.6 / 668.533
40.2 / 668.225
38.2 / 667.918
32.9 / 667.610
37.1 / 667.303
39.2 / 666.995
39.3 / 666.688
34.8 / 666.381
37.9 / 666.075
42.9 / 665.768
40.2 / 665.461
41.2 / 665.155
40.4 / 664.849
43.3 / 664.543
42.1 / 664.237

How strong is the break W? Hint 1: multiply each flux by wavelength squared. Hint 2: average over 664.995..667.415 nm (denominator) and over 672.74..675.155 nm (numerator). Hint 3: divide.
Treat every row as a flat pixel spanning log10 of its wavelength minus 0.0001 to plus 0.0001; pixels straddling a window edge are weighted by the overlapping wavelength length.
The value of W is 1.11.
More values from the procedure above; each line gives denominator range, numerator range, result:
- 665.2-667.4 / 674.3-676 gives 1.03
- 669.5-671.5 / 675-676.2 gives 0.93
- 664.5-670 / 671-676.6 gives 1.13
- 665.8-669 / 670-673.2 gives 1.24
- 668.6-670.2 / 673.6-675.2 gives 0.96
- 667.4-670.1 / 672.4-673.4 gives 1.23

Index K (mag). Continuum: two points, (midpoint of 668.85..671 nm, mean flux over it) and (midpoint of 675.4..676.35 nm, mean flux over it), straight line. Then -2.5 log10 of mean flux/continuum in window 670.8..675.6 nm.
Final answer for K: -0.125 mag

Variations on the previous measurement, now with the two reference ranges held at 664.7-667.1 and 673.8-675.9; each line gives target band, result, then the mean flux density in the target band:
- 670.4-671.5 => -0.14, 44.4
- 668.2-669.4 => -0.04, 40.7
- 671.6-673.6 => -0.24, 49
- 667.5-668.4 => 0.05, 37.4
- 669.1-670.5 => -0.04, 40.7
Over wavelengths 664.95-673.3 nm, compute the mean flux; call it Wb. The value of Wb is 42.5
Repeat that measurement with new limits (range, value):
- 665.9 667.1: 37.9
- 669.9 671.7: 45.8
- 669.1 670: 40.5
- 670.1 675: 44.8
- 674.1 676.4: 38.8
